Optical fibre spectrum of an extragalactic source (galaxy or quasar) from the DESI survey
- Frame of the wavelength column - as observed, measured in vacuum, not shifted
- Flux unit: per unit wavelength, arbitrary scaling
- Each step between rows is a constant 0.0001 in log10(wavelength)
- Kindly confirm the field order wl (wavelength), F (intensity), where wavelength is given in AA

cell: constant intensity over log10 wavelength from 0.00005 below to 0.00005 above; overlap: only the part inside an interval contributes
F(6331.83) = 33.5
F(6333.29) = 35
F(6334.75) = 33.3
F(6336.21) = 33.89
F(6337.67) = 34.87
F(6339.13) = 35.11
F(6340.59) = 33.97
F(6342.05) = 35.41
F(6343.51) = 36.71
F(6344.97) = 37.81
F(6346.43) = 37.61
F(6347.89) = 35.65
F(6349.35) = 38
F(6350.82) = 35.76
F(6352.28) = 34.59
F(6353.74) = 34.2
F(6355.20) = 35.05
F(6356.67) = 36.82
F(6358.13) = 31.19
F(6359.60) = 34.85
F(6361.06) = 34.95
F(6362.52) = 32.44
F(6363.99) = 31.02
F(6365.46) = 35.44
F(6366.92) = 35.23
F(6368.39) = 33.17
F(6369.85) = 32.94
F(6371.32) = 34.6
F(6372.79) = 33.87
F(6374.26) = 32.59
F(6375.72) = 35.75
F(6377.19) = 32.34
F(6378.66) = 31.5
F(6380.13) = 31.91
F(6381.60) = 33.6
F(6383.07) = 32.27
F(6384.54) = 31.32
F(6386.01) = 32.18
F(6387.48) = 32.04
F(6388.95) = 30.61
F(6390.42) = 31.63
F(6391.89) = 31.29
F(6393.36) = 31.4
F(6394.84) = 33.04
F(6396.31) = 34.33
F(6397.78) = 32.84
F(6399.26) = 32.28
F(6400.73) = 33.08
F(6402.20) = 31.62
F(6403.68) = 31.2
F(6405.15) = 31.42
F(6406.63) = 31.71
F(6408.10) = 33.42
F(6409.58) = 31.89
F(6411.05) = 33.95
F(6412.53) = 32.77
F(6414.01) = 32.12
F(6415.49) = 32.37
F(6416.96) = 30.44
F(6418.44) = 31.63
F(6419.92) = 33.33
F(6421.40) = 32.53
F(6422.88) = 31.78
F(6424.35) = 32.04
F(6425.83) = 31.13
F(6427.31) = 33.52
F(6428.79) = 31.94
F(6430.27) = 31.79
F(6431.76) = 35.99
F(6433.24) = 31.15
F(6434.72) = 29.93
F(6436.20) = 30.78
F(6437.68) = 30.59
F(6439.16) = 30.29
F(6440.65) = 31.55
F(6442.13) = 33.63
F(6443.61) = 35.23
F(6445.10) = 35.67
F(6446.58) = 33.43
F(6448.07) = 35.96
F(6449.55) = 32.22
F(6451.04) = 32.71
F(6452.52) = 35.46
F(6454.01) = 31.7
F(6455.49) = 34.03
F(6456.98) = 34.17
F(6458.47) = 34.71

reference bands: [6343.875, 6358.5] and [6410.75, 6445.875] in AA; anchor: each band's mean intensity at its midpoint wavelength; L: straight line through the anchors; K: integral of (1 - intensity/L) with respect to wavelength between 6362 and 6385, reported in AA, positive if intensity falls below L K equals 1.1 AA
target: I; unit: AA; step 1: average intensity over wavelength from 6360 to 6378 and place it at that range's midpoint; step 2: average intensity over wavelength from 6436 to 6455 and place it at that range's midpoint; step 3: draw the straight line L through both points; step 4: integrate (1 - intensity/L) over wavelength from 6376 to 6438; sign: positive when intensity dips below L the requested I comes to 2.3 AA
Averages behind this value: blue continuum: 33.7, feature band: 32.1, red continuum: 33.1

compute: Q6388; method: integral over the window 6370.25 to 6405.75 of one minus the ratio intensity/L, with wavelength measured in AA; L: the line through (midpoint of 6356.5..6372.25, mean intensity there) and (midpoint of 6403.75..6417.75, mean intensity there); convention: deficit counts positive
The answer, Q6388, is 0.6 AA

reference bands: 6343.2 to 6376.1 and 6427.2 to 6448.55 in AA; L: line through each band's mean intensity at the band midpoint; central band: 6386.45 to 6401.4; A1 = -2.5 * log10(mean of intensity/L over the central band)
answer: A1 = 0.05 mag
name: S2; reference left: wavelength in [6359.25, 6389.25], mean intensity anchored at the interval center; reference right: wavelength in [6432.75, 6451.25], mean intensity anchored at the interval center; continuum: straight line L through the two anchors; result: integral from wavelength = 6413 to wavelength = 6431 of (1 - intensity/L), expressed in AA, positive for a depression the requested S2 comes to 0.4 AA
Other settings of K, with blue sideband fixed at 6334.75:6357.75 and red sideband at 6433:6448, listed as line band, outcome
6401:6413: 0.45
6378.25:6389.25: 0.74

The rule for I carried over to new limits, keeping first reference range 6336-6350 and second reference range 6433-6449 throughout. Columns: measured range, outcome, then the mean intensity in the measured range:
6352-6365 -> 0.56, 33.9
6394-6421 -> 1.08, 32.4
